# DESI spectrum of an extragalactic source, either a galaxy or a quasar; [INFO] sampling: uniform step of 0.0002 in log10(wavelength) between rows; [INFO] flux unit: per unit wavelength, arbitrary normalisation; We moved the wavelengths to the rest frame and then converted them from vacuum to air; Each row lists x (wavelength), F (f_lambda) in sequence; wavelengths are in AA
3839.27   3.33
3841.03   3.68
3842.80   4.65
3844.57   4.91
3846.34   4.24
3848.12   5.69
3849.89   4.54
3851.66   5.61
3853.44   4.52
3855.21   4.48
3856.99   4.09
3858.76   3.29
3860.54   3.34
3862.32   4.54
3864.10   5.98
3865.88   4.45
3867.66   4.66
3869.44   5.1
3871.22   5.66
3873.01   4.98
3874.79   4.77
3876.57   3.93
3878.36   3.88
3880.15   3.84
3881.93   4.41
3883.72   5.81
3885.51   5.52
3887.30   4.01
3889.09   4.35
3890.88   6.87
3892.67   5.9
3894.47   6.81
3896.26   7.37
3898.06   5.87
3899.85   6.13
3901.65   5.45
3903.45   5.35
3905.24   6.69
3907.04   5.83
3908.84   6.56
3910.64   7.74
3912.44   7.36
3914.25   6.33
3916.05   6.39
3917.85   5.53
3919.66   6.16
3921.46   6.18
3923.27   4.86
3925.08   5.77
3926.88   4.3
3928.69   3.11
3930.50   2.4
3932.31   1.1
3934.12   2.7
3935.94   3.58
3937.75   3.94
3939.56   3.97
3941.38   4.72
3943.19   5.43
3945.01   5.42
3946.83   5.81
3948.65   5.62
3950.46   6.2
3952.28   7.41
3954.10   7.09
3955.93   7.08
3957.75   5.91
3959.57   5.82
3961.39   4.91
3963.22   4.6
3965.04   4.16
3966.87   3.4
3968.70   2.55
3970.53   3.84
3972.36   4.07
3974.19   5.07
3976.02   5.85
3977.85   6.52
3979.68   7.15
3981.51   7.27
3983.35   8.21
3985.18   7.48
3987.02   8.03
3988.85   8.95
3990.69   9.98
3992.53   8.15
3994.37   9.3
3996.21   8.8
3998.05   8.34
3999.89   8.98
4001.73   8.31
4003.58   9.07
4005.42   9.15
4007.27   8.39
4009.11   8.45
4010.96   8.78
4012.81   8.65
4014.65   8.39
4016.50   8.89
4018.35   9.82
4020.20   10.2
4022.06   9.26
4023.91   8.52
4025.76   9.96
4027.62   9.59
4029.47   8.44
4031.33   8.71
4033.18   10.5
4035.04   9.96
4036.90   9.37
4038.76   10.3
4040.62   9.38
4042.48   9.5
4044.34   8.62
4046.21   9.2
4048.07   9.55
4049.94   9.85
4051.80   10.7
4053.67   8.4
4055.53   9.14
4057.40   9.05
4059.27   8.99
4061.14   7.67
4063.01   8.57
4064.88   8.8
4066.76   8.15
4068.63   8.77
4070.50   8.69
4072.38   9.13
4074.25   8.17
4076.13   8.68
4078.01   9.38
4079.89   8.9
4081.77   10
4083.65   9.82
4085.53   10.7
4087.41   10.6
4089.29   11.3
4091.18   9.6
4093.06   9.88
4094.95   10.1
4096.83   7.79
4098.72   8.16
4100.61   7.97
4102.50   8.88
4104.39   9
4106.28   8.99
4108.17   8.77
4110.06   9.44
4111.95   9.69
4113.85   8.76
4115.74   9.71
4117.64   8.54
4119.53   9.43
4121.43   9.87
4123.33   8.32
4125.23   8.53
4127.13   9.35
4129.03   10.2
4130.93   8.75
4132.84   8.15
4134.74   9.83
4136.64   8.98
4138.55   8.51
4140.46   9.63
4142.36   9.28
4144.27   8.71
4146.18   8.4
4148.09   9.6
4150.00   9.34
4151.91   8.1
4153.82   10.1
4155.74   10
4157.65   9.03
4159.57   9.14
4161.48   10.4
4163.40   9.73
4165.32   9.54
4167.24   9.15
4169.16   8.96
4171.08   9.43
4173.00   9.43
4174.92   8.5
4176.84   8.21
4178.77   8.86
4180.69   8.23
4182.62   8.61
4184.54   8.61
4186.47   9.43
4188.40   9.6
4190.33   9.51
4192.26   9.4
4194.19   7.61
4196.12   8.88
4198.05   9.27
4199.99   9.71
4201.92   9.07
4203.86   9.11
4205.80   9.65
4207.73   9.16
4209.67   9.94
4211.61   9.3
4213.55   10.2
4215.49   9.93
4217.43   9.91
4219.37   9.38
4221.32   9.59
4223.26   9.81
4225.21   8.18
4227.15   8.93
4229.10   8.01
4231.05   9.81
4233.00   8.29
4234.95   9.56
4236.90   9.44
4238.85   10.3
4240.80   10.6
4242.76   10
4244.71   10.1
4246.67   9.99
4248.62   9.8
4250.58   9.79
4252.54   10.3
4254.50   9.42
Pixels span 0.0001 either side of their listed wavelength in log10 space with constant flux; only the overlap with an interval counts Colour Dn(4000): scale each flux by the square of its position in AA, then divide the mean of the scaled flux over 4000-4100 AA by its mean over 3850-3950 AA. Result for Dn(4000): 1.96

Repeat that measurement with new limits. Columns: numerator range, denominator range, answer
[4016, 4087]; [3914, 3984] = 1.90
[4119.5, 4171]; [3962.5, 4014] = 1.38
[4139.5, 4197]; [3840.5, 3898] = 2.16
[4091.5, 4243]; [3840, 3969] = 2.06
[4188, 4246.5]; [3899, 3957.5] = 2.02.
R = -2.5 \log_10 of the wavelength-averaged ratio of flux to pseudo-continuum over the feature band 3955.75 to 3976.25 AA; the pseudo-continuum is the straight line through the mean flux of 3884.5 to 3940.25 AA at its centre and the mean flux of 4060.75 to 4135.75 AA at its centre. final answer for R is 0.34 mag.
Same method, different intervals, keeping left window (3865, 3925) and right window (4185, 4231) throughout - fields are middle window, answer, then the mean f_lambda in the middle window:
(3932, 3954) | 0.27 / 4.85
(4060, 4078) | -0.12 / 8.56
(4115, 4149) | -0.09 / 9.09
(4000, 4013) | -0.25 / 8.7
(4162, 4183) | -0.02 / 9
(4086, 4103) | -0.18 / 9.41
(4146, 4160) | -0.08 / 9.26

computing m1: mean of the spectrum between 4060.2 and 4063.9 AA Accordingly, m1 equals 8.12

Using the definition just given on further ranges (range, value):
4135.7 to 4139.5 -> 8.73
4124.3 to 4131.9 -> 9.2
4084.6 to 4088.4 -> 10.7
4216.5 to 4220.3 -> 9.65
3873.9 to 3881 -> 4.11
